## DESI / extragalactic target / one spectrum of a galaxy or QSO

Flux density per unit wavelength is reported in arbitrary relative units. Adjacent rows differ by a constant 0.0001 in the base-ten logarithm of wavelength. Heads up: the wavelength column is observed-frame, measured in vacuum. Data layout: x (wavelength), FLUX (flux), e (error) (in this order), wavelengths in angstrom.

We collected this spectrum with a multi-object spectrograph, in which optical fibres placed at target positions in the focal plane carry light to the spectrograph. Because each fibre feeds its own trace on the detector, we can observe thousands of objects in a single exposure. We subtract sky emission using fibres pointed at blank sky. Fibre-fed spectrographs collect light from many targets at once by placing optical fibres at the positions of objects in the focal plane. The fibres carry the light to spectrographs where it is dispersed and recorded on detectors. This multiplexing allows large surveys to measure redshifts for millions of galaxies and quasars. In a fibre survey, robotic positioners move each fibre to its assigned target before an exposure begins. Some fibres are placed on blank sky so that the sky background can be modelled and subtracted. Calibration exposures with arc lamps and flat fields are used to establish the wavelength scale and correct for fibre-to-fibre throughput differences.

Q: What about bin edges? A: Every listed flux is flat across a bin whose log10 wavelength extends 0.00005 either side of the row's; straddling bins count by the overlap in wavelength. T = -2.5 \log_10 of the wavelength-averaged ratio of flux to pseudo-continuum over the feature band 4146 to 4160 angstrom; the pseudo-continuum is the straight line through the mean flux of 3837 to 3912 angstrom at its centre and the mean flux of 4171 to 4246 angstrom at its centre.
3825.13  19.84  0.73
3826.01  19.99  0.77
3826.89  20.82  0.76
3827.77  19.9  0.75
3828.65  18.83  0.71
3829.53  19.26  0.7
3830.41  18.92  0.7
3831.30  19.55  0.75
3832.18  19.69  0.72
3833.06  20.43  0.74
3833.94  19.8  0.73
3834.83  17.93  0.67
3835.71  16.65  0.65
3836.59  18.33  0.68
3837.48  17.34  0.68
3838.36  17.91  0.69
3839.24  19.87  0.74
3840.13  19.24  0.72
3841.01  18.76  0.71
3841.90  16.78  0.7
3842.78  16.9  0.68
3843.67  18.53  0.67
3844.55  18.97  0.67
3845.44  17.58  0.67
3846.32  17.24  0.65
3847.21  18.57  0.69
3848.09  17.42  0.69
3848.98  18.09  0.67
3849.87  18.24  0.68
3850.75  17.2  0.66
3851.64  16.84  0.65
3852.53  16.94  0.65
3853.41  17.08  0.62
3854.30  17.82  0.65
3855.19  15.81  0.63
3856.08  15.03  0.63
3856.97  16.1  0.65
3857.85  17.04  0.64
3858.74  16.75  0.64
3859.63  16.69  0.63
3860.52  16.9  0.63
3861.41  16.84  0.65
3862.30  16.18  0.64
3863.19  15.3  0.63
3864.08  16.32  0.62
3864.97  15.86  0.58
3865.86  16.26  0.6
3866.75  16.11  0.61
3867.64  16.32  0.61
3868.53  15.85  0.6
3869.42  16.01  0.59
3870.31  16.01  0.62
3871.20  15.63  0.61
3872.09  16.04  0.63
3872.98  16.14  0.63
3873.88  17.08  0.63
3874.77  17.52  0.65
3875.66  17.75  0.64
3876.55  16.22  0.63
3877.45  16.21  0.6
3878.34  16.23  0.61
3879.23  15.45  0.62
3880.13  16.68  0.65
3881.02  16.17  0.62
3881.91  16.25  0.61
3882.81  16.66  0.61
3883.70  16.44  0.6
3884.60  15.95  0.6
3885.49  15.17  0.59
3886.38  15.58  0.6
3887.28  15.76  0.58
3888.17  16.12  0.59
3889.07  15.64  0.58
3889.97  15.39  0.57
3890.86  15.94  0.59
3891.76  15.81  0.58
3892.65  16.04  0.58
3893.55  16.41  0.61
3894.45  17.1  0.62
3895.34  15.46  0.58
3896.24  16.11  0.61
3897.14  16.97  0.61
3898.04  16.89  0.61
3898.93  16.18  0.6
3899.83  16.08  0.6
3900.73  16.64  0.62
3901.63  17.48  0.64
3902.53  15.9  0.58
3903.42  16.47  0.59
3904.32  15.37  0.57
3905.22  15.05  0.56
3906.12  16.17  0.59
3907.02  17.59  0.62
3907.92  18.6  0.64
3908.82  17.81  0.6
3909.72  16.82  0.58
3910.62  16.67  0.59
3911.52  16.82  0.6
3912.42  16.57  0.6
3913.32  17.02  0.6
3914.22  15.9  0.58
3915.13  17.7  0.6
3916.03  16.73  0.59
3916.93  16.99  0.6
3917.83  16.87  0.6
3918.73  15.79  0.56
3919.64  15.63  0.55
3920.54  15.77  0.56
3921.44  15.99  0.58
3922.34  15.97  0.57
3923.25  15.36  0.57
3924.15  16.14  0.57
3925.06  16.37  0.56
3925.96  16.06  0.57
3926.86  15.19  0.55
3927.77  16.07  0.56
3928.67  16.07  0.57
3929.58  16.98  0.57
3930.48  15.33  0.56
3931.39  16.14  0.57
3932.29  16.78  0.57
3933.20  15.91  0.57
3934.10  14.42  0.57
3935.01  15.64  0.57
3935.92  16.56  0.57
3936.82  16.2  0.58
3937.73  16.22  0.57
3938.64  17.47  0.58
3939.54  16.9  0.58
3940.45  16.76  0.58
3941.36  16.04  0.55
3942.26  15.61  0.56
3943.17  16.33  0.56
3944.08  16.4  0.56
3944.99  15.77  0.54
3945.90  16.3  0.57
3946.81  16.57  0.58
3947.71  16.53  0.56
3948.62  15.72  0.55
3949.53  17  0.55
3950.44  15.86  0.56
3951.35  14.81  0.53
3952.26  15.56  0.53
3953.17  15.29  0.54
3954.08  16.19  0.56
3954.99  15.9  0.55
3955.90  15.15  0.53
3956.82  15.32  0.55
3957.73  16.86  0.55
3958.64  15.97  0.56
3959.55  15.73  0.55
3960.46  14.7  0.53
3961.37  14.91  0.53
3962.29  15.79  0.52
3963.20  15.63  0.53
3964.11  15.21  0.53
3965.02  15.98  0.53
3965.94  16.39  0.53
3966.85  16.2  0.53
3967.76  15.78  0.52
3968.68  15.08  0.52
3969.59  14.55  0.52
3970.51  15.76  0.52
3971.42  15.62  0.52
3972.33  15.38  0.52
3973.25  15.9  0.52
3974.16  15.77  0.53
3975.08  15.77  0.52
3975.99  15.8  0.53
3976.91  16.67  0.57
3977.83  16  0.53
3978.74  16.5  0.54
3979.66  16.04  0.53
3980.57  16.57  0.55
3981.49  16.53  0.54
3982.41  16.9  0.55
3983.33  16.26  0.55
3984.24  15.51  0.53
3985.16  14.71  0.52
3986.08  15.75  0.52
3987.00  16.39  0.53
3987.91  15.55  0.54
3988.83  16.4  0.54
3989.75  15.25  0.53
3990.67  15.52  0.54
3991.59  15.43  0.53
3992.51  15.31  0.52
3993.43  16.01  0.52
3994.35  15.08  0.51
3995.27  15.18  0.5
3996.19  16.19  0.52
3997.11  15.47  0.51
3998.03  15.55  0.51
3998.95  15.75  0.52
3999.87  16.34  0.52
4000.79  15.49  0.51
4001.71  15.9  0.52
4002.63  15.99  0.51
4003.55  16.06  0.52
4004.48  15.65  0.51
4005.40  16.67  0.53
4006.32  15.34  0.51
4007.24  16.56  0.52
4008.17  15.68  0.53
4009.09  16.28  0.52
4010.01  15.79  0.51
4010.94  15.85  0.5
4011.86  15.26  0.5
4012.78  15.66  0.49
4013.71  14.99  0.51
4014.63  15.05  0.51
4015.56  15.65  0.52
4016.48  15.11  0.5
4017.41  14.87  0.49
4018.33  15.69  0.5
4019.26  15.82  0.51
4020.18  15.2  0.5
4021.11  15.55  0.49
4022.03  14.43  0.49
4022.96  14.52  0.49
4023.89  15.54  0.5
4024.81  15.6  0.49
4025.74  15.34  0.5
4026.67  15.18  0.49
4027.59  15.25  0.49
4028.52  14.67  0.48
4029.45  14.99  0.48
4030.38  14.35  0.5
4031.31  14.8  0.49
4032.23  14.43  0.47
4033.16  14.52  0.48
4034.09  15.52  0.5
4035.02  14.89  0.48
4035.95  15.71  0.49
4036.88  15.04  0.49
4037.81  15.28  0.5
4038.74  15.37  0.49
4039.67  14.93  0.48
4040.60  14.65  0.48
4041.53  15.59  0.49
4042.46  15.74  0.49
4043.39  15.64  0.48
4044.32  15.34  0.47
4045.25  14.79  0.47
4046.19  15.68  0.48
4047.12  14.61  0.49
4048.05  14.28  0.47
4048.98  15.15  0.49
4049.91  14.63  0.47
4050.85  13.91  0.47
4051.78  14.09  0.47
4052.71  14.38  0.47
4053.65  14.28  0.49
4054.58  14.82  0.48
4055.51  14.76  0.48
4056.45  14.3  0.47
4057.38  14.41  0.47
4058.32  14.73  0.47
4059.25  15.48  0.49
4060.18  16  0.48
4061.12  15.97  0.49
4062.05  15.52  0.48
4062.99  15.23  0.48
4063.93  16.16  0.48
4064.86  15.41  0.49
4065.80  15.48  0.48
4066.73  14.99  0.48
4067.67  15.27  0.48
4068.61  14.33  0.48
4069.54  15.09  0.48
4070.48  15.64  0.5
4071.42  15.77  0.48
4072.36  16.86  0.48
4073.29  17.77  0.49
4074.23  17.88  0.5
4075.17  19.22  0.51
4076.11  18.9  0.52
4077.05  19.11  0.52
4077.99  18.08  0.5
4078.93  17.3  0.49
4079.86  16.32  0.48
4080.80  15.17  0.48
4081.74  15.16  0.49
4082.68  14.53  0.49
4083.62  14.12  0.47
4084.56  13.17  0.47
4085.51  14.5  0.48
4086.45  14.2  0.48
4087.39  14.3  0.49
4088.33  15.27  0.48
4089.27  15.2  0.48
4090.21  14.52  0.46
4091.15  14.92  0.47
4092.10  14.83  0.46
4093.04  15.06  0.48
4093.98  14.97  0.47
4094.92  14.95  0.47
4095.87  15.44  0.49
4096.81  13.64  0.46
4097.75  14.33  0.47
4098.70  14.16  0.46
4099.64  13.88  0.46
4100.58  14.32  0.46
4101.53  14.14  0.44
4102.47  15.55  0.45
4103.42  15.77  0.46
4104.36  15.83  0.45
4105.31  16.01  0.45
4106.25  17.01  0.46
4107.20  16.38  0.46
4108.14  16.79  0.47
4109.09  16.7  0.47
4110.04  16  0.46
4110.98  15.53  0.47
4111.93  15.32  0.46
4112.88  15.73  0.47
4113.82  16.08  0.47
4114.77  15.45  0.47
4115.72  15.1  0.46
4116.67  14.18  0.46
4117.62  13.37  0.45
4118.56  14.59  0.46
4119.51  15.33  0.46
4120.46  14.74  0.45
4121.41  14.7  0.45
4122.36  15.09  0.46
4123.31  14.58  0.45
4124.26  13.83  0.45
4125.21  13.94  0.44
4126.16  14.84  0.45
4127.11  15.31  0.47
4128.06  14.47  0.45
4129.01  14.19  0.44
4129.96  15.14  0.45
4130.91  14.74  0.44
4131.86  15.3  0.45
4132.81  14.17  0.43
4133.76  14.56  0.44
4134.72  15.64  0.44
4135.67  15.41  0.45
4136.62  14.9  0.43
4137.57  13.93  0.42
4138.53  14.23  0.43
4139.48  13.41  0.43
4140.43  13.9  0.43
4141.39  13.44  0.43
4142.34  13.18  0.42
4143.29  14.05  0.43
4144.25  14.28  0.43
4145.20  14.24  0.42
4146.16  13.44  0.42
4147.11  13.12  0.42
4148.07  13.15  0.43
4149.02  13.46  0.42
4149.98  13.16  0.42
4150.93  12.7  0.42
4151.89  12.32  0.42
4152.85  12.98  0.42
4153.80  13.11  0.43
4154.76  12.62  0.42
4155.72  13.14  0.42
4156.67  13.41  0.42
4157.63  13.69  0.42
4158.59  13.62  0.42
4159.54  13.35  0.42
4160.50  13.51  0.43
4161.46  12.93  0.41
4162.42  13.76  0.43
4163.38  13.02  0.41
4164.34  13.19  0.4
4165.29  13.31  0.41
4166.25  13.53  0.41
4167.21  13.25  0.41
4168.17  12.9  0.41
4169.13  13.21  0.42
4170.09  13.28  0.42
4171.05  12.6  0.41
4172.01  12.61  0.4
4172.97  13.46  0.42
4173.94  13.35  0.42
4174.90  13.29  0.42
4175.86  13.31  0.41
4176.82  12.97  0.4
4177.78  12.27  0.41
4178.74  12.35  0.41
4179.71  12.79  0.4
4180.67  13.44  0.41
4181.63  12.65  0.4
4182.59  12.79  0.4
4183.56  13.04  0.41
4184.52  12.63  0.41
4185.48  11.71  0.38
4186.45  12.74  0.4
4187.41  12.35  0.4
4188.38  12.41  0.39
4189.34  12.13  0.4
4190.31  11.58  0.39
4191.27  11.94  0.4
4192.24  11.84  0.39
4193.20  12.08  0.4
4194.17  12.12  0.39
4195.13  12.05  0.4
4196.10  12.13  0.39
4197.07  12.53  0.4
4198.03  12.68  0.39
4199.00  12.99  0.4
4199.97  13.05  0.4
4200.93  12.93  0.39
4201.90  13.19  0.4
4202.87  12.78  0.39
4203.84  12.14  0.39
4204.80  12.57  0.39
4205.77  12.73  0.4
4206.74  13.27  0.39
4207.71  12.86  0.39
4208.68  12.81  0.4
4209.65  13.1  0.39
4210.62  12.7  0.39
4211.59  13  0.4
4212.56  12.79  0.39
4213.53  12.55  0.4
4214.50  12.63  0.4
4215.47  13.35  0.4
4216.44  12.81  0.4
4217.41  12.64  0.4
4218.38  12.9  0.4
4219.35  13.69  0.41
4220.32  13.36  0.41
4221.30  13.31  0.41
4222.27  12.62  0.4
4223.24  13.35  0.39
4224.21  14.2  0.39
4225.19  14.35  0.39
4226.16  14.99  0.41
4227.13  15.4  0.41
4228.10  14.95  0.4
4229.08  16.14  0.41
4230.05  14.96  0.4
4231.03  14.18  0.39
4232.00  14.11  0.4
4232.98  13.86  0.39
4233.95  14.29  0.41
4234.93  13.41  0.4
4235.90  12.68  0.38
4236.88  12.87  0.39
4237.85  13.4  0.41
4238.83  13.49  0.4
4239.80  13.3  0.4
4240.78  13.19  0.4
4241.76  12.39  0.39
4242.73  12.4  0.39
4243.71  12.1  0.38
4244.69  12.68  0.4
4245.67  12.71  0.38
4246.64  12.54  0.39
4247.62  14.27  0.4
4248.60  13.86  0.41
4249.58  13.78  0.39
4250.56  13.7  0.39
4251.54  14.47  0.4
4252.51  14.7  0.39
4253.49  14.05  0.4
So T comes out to 0.04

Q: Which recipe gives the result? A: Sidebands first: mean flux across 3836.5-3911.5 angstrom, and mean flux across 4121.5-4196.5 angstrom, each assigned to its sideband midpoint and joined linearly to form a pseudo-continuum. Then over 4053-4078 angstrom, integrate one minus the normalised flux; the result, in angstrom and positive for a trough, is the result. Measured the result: -2.6 angstrom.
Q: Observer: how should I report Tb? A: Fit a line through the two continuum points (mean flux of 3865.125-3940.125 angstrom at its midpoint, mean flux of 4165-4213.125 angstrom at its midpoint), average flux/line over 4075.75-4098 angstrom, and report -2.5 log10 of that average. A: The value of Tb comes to -0.10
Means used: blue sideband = 16.3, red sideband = 12.7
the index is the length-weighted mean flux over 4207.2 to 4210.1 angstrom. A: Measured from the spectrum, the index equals 12.9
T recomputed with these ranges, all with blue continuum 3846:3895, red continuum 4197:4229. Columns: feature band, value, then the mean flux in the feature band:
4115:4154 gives -0.01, 14.2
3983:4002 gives -0.03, 15.7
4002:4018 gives -0.04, 15.7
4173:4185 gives 0.05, 12.9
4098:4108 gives -0.08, 15.3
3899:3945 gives -0.03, 16.3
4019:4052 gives -0.01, 15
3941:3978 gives -0.01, 15.8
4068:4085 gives -0.13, 16.4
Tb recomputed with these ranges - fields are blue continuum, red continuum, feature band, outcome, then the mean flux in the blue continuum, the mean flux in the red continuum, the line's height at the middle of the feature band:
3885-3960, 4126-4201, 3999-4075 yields -0.04 mag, 16.2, 13.3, 14.8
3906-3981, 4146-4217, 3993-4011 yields -0.04 mag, 16.1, 12.9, 15.3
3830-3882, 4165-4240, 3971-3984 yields -0.03 mag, 17.2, 13.1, 15.7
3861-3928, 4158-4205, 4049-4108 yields -0.10 mag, 16.3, 12.8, 14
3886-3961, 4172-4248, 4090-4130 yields -0.07 mag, 16.2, 13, 14.1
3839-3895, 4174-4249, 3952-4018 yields -0.02 mag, 16.7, 13.1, 15.4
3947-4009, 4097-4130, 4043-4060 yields 0.05 mag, 15.8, 15.1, 15.4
